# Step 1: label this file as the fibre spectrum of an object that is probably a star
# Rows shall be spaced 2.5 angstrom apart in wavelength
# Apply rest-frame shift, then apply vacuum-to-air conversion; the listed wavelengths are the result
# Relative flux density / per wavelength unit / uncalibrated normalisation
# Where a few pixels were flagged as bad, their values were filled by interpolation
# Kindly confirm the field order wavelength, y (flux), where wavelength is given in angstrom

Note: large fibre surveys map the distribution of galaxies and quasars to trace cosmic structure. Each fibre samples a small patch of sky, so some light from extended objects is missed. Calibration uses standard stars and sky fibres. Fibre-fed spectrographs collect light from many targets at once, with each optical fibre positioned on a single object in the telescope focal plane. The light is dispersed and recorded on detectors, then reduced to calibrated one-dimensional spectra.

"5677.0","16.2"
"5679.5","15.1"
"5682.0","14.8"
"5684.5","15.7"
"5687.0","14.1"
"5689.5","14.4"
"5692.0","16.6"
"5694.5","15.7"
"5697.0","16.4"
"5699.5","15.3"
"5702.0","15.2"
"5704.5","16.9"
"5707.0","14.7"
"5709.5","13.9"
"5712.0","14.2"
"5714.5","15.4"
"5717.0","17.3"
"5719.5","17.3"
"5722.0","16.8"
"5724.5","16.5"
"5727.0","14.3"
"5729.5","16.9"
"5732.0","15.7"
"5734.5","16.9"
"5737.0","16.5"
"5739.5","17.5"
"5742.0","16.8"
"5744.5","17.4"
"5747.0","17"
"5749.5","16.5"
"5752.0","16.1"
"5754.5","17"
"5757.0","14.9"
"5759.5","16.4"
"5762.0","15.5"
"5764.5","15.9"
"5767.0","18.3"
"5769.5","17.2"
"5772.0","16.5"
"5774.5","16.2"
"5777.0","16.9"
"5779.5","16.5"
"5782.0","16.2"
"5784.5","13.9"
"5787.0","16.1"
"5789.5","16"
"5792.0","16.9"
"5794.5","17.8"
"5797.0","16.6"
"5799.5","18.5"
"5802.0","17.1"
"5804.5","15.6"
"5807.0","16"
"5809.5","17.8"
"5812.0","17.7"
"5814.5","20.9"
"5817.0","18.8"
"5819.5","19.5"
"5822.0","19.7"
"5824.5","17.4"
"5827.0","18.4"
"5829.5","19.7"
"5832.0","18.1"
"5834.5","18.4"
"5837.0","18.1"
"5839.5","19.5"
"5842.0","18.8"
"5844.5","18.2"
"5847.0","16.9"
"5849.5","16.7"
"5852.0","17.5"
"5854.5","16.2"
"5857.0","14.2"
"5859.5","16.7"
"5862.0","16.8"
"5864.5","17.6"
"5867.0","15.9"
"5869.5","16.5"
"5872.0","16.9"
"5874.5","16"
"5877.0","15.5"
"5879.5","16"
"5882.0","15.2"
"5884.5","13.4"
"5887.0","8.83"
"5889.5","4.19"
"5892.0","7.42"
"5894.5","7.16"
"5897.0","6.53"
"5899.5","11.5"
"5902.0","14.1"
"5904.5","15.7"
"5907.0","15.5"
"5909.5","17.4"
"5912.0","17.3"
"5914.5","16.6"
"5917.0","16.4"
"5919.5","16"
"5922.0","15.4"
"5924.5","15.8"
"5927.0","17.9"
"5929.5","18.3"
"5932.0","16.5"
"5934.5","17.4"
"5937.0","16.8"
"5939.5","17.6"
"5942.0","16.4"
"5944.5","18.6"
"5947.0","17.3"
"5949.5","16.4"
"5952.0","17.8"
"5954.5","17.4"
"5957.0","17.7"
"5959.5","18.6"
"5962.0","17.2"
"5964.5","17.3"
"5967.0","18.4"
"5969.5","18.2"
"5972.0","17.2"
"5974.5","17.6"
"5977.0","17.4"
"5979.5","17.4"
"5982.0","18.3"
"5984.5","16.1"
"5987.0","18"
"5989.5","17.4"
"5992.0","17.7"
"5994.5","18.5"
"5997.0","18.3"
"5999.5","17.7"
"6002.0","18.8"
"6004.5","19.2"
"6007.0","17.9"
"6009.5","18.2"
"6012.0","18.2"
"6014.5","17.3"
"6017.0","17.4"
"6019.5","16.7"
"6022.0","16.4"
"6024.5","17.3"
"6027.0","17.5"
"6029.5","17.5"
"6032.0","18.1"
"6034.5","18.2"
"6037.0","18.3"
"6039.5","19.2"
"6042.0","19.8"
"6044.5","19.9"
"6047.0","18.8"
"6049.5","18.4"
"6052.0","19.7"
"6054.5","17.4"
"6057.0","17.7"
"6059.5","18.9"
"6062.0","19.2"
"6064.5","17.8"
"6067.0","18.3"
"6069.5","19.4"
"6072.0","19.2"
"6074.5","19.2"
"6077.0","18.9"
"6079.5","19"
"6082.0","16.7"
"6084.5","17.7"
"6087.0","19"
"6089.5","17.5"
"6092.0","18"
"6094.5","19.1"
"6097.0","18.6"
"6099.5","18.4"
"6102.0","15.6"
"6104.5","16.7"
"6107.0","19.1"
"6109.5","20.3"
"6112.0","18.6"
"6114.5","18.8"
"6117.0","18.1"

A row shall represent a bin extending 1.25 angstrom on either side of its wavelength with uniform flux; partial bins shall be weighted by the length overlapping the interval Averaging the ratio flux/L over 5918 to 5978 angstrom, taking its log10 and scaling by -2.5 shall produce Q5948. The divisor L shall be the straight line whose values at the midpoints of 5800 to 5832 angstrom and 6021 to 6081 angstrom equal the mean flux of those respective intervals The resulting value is 0.066 mag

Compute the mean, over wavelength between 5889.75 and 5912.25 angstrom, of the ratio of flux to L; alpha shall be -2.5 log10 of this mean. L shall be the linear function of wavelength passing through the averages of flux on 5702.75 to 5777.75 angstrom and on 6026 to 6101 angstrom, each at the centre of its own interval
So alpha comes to 0.41 mag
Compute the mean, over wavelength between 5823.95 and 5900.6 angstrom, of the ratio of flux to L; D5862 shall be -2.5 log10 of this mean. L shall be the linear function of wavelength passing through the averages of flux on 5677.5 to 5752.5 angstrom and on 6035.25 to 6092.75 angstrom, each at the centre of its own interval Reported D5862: 0.13 mag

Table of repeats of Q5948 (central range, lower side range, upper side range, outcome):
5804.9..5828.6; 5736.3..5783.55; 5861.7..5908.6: -0.22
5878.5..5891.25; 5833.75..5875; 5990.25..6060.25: 0.46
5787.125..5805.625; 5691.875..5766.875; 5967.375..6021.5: -0.02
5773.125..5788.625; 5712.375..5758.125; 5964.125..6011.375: 0.05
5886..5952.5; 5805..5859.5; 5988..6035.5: 0.21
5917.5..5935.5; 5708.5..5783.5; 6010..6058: 0.05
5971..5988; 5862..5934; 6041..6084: -0.06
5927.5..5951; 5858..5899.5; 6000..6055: -0.14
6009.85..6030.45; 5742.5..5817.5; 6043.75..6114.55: 0.05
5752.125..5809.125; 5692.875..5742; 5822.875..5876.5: 0.01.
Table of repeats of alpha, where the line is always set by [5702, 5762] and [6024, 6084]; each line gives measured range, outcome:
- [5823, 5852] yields -0.08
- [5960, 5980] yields 0.02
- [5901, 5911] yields 0.11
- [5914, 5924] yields 0.10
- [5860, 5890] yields 0.17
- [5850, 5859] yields 0.06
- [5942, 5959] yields 0.02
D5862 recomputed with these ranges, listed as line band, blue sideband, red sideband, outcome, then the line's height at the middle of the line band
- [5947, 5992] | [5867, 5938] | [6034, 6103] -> -0.10 mag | 16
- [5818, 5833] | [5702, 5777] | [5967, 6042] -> -0.12 mag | 16.8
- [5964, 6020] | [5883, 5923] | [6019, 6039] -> -0.11 mag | 16.2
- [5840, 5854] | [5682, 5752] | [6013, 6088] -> -0.05 mag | 16.9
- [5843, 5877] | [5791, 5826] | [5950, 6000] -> 0.08 mag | 17.8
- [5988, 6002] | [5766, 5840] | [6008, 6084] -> 0.01 mag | 18.1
